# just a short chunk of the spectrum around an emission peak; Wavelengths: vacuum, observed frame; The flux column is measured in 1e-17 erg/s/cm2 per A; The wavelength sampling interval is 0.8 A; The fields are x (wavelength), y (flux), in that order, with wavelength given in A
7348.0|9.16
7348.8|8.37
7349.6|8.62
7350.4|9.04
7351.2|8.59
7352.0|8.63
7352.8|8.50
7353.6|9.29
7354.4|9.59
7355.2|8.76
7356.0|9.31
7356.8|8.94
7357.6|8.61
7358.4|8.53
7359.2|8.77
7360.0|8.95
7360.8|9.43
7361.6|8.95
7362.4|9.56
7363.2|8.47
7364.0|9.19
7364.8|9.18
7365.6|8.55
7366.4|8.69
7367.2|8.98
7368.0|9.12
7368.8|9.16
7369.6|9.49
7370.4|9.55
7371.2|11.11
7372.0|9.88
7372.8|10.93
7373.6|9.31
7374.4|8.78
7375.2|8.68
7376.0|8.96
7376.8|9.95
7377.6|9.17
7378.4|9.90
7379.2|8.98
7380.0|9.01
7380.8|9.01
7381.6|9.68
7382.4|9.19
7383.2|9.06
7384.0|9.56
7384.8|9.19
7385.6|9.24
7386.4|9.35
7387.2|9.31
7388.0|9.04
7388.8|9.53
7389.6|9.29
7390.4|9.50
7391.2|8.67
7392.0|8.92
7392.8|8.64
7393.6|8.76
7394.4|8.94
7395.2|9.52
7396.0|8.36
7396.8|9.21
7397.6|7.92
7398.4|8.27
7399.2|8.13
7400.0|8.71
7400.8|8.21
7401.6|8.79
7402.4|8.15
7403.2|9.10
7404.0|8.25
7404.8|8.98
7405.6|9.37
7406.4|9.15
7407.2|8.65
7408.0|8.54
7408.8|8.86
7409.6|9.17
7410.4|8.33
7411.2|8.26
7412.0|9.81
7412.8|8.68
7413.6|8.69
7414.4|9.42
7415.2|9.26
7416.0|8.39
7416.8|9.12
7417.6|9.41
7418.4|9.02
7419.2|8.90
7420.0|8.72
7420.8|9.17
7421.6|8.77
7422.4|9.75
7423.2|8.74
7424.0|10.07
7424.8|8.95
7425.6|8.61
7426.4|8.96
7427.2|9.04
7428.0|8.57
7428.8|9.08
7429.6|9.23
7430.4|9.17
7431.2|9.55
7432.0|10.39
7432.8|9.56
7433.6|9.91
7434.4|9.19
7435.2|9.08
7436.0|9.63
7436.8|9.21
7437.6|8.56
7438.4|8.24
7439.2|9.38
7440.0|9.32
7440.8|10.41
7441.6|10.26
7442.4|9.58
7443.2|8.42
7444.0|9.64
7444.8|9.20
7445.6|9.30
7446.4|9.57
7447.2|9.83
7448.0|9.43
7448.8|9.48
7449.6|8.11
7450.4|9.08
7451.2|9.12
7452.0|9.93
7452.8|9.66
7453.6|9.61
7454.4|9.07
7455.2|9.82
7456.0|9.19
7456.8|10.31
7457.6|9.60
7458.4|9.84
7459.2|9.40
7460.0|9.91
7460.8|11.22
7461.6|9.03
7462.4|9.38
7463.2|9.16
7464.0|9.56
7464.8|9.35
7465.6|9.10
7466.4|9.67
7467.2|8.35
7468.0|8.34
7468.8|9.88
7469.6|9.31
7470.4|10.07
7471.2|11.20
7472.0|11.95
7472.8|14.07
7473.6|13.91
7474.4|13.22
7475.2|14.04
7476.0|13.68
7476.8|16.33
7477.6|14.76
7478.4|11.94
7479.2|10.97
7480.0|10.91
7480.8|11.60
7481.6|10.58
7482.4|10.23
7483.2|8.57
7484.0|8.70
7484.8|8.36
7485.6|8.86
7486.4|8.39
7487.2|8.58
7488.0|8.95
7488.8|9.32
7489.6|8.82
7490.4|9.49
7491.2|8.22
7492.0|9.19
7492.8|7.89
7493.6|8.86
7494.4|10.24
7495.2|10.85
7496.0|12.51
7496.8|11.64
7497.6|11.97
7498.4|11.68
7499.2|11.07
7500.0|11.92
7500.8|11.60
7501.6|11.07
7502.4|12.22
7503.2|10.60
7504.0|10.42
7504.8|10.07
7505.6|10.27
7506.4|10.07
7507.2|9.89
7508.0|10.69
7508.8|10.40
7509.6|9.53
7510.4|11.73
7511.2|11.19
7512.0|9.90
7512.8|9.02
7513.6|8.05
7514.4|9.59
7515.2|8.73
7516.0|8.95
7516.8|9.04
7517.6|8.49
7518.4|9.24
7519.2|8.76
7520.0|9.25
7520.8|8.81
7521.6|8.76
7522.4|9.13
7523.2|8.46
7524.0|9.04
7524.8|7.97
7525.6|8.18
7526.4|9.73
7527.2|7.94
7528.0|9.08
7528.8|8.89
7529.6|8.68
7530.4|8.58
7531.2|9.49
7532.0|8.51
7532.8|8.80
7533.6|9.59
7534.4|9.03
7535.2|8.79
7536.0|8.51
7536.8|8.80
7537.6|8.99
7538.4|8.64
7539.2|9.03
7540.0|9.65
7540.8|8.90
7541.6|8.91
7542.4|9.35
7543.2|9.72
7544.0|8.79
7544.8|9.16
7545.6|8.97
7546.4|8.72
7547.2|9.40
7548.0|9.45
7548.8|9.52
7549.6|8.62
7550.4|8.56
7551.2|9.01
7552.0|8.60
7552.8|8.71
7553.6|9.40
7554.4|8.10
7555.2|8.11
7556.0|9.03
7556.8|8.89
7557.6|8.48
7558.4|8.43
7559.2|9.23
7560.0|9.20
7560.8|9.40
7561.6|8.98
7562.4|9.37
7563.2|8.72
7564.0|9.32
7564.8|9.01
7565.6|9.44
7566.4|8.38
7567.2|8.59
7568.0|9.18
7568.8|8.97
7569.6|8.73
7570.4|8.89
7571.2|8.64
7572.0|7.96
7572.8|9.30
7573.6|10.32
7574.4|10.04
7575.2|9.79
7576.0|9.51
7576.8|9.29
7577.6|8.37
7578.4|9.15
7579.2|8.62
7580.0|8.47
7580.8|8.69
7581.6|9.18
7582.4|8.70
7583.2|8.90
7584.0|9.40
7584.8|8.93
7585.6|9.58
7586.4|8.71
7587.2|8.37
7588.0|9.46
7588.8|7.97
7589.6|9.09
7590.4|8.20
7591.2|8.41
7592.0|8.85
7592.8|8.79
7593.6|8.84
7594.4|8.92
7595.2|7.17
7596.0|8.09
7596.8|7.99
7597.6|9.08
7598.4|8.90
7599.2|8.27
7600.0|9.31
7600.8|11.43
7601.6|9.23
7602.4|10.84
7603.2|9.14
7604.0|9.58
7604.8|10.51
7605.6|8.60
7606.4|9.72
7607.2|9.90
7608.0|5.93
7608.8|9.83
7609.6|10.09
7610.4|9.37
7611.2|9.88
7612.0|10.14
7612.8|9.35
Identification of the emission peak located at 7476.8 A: H-alpha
